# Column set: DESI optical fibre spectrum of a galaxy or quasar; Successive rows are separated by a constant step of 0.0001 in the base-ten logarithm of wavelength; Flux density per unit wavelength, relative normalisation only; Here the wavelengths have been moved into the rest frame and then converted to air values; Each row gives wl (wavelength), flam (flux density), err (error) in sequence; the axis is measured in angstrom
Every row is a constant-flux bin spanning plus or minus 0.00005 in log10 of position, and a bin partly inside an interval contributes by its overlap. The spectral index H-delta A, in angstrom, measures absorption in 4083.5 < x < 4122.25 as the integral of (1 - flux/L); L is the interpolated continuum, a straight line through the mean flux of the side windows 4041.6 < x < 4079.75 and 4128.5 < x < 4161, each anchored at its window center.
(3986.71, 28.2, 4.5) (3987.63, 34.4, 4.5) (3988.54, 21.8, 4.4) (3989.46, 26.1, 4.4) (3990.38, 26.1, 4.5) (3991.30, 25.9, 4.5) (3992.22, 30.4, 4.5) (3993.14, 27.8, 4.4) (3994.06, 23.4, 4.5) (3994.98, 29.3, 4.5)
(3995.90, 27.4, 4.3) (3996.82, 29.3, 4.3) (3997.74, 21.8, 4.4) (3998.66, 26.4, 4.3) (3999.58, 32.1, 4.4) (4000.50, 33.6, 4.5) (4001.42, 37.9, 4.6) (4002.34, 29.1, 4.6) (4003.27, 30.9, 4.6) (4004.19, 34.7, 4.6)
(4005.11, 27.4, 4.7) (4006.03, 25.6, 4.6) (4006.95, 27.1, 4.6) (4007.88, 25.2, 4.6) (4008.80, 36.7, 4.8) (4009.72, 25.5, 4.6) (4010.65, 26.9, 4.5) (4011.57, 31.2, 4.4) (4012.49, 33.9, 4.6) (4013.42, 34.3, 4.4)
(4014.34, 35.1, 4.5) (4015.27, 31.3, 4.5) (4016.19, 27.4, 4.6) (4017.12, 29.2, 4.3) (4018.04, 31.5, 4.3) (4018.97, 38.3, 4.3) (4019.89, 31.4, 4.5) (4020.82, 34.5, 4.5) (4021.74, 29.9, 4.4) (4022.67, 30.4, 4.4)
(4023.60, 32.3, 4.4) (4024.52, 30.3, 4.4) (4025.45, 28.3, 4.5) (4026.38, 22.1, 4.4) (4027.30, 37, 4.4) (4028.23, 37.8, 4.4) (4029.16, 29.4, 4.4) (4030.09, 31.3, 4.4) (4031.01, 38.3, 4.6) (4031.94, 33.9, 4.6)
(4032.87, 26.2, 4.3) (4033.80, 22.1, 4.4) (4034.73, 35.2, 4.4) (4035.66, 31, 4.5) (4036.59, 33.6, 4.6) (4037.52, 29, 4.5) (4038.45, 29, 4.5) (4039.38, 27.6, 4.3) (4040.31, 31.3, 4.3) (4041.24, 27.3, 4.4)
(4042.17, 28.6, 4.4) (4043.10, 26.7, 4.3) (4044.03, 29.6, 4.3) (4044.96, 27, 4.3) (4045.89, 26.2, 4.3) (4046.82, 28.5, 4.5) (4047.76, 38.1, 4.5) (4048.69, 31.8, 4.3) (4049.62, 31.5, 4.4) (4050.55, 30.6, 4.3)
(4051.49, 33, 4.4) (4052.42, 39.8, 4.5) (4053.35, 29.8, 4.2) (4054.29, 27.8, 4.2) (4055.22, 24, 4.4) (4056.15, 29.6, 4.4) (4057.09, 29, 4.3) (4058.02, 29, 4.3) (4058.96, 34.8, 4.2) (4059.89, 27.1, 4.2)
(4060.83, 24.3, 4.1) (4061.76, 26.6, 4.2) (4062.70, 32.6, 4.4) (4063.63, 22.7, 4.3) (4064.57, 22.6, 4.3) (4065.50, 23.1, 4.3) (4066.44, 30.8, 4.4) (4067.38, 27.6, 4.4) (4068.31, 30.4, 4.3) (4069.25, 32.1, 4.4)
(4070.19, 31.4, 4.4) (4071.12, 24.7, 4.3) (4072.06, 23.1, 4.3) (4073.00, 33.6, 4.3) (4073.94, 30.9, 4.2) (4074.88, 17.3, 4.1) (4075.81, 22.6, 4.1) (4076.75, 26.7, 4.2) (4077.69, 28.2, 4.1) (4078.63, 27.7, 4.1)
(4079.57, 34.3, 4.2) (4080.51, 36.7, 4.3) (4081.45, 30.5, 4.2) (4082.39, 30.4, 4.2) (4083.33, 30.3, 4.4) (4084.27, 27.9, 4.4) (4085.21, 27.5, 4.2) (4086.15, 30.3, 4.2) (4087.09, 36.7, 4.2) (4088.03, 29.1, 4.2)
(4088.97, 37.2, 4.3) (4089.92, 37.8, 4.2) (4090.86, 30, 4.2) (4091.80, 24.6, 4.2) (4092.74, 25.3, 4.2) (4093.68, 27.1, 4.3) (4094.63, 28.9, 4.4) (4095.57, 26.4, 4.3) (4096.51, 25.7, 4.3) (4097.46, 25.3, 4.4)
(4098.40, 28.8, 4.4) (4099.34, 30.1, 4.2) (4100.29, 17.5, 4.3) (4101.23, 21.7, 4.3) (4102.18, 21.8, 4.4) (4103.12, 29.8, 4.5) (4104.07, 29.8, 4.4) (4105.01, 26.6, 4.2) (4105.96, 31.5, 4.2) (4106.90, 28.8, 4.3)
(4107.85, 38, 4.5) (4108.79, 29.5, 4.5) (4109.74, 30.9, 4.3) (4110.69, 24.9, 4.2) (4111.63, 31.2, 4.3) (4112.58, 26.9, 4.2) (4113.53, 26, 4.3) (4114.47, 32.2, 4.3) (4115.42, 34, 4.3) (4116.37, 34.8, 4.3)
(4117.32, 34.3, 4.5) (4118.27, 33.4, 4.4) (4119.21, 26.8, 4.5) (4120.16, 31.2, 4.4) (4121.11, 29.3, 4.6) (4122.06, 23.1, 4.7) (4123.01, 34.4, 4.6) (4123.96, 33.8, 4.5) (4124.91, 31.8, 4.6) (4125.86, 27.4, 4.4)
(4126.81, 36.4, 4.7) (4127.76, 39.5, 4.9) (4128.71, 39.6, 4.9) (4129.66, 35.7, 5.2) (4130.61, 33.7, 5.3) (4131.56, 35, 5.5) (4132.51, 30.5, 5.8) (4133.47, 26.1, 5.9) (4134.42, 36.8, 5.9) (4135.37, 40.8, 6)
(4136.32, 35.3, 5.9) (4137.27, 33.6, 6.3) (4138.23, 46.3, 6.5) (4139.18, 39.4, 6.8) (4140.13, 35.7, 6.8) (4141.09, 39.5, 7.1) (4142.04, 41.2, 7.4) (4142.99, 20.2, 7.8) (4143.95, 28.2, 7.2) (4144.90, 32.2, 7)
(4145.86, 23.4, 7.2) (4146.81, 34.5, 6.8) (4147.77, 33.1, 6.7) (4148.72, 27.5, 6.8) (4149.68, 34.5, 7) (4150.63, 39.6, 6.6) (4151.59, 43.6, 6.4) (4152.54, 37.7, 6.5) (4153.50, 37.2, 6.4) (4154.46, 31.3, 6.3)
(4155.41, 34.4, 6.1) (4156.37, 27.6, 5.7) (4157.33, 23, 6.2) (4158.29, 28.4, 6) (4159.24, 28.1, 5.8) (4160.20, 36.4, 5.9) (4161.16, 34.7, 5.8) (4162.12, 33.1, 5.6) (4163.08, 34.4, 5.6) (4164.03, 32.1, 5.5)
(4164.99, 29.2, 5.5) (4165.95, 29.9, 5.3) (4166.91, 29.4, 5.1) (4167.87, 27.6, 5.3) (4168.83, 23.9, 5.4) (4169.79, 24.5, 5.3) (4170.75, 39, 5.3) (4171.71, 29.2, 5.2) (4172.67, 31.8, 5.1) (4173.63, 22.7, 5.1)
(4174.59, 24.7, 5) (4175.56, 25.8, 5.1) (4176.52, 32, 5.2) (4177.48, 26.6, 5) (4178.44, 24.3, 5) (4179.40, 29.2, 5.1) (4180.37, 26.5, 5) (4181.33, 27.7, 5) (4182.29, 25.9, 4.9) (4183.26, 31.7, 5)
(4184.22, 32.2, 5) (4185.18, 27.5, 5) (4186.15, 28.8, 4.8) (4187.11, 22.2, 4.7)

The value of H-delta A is 2.6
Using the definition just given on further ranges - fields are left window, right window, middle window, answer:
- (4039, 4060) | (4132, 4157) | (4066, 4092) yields 1.33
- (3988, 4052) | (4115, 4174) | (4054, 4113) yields 5.53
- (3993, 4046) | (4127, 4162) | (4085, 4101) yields 1.87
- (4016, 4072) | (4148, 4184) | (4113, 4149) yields -3.34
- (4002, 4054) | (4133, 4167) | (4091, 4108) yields 2.80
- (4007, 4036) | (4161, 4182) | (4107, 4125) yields -0.65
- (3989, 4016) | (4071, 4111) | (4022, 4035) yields -0.81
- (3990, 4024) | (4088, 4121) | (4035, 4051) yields -0.12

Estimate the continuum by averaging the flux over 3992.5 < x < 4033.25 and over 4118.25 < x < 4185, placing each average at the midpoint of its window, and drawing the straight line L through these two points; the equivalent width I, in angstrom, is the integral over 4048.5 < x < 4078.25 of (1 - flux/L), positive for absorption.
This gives 2.5 angstrom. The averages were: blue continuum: 30.5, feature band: 28.4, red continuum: 31.8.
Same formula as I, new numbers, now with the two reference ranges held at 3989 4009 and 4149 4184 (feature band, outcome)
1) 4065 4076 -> 0.8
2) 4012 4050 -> -2.5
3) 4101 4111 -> 0.4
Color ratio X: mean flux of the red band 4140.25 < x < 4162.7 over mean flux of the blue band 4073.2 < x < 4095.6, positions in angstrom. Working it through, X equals 1.11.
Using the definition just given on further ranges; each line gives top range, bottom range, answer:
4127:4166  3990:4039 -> 1.12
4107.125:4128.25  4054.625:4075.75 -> 1.14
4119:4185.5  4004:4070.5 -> 1.05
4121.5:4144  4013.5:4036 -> 1.09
